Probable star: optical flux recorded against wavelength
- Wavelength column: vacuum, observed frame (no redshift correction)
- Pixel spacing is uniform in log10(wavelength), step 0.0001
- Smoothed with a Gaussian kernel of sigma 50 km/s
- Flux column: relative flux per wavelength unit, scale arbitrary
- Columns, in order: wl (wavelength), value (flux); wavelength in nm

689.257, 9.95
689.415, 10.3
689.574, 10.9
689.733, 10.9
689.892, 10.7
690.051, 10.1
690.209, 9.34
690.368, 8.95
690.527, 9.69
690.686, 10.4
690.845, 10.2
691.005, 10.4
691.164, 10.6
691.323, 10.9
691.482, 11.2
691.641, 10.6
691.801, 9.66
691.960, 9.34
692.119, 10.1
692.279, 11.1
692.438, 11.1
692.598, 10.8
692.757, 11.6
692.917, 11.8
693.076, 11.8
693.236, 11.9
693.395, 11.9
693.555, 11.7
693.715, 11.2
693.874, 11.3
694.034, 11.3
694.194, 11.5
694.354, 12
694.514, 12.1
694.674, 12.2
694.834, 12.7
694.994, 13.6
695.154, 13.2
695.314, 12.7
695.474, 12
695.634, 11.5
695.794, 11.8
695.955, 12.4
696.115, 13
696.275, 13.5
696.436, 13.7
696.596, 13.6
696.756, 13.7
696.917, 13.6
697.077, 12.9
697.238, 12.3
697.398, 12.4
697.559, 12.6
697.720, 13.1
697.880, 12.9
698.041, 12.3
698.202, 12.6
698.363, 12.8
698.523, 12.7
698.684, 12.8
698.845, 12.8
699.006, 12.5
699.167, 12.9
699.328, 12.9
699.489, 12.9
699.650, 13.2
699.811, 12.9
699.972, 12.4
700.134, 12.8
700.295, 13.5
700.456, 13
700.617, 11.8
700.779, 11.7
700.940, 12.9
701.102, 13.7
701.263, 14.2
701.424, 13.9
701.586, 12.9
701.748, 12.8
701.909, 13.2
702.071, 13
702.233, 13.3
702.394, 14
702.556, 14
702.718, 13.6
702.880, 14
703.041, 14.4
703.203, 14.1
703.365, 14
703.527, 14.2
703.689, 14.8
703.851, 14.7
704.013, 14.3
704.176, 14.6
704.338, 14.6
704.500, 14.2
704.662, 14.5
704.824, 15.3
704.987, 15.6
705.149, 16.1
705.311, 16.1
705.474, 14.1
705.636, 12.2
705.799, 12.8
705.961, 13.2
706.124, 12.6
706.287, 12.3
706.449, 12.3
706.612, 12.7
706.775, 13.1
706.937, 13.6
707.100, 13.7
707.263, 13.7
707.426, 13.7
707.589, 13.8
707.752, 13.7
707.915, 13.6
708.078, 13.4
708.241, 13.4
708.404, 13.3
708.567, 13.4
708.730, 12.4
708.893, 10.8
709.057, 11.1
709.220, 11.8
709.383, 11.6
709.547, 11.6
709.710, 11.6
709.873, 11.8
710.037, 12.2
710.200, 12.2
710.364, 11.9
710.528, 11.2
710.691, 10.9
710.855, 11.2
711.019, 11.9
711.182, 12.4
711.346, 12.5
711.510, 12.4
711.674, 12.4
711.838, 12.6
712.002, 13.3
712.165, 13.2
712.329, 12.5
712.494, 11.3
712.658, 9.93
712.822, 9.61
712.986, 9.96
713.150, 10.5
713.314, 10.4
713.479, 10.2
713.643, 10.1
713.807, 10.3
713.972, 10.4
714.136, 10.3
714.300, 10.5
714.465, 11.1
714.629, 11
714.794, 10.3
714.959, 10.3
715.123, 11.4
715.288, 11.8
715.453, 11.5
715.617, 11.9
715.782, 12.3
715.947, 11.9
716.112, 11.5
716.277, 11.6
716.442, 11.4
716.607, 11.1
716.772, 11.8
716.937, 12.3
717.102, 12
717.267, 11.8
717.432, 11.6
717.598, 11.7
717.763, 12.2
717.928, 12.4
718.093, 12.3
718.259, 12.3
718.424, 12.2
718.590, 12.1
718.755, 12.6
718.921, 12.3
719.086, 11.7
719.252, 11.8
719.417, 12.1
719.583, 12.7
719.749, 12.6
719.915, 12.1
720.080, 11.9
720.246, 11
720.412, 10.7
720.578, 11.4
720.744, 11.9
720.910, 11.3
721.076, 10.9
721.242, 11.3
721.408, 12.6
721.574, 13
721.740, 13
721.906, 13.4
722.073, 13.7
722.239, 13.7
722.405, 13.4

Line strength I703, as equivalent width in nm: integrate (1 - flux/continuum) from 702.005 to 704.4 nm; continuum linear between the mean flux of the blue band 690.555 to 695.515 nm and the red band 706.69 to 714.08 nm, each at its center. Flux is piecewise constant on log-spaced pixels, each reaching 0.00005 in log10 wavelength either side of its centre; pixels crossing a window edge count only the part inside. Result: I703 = -0.48 nm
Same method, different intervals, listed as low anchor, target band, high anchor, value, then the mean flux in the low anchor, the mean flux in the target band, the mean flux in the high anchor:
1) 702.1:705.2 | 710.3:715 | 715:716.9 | 0.45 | 14.4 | 11.2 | 11.6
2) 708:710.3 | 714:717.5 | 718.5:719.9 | 0.24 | 12.2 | 11.4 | 12.2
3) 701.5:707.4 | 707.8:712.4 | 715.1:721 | 0.27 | 13.8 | 12.2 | 11.9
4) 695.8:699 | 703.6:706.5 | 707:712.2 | -0.35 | 12.9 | 14.1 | 12.5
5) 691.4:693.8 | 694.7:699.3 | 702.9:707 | -0.26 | 11.1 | 12.8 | 14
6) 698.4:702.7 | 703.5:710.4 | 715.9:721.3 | -0.38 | 13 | 13.3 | 11.8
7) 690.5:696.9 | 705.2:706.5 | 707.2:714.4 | -0.17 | 11.7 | 13.3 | 11.8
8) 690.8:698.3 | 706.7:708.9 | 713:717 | -0.38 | 11.9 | 13.3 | 11.1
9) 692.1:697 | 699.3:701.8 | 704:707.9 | 0.02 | 12.2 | 13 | 13.9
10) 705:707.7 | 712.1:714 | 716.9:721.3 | 0.30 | 13.6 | 10.7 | 11.9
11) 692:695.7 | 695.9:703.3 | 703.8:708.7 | -0.23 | 11.8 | 13.1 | 13.8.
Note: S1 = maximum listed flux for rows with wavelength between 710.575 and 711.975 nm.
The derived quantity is 12.6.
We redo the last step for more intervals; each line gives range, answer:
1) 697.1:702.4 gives 14.2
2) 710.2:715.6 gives 13.3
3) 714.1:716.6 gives 12.3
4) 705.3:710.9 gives 16.1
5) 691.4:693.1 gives 11.8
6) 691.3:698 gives 13.7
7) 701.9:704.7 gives 14.8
